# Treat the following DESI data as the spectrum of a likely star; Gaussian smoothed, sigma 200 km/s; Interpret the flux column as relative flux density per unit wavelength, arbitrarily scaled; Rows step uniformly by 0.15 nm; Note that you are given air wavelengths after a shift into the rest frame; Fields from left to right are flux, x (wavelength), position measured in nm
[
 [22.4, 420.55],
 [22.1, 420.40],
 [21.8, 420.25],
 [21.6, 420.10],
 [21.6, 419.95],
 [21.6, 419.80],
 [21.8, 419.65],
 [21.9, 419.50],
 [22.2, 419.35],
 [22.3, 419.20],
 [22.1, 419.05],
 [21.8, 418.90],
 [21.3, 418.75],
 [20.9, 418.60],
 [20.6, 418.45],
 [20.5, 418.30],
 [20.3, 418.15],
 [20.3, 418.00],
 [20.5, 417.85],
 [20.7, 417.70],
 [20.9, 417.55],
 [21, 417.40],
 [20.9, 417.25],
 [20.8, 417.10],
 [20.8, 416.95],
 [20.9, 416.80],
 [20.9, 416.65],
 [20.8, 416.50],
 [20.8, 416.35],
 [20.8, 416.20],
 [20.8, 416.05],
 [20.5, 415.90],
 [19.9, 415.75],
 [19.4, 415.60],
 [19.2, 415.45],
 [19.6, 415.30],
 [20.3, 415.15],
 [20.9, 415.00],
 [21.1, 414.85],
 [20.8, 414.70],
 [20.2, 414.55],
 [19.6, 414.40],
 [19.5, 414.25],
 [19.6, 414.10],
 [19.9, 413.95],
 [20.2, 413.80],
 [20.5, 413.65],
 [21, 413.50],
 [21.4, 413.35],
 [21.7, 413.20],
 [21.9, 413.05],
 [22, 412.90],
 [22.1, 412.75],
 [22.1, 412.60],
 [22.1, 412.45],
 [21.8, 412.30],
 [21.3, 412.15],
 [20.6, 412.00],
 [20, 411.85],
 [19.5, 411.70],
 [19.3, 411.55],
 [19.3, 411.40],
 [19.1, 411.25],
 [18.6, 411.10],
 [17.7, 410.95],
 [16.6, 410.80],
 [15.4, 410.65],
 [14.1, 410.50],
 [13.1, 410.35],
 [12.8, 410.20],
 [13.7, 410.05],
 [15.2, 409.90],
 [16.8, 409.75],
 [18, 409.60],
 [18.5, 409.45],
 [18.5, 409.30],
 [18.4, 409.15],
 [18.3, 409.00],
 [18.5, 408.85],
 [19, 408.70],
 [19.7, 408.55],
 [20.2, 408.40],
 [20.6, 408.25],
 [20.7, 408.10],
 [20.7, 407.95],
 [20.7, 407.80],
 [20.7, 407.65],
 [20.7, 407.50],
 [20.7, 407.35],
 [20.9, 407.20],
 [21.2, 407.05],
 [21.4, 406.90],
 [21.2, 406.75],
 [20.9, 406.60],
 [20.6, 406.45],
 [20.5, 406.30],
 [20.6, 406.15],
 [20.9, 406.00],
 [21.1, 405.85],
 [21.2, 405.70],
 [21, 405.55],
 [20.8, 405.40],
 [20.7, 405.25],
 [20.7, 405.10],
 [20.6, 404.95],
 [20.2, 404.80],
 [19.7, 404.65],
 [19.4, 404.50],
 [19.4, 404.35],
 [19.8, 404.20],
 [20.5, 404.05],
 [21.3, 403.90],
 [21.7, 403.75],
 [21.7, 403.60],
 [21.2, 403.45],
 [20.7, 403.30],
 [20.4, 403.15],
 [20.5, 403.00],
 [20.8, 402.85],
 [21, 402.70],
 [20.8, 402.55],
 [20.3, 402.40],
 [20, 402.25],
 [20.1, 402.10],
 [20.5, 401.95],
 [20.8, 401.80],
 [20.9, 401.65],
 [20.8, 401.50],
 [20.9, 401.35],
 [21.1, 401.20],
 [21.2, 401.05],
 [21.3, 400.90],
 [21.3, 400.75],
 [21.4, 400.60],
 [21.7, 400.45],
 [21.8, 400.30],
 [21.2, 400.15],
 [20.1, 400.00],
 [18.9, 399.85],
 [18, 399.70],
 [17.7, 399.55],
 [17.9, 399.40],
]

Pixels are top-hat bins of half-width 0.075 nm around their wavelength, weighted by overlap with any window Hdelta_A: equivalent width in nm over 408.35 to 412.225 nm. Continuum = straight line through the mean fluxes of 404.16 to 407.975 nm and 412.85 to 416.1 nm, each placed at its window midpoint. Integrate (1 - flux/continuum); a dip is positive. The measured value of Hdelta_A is 0.52 nm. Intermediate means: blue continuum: 20.6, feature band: 17.8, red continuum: 20.4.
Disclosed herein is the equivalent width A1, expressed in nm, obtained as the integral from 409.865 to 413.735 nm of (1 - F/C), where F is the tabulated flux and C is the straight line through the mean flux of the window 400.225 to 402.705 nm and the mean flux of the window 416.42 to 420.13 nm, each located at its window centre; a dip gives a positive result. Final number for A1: 0.38 nm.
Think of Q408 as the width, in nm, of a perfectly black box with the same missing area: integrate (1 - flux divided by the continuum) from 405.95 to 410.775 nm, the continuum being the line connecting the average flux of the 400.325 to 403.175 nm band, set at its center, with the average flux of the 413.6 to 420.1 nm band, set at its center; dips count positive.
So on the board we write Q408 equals 0.46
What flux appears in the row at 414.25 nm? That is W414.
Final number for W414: 19.5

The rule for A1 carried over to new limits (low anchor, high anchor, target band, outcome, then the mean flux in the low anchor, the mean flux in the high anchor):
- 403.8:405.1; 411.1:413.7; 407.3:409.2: 0.05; 20.2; 20.9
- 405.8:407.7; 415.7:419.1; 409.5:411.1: 0.41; 20.9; 20.8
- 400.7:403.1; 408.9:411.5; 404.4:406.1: -0.13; 20.8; 16.8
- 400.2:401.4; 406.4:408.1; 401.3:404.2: 0.06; 21.3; 20.9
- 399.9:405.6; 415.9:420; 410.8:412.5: 0.10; 20.7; 21.1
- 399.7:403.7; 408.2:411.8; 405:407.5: -0.25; 20.8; 17.5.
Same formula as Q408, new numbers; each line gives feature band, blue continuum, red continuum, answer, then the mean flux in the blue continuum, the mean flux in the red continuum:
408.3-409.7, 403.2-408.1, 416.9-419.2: 0.13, 20.7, 20.9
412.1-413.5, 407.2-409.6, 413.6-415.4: -0.12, 19.7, 20.2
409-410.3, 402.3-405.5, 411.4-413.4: 0.27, 20.6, 21.1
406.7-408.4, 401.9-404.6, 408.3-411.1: -0.25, 20.6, 17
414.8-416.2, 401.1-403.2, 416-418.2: 0.04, 20.6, 20.8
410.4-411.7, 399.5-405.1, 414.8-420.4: 0.20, 20.5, 20.9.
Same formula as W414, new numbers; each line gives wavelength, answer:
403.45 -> 21.2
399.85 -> 18.9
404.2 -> 19.8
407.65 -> 20.7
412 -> 20.6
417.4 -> 21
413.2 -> 21.7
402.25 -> 20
